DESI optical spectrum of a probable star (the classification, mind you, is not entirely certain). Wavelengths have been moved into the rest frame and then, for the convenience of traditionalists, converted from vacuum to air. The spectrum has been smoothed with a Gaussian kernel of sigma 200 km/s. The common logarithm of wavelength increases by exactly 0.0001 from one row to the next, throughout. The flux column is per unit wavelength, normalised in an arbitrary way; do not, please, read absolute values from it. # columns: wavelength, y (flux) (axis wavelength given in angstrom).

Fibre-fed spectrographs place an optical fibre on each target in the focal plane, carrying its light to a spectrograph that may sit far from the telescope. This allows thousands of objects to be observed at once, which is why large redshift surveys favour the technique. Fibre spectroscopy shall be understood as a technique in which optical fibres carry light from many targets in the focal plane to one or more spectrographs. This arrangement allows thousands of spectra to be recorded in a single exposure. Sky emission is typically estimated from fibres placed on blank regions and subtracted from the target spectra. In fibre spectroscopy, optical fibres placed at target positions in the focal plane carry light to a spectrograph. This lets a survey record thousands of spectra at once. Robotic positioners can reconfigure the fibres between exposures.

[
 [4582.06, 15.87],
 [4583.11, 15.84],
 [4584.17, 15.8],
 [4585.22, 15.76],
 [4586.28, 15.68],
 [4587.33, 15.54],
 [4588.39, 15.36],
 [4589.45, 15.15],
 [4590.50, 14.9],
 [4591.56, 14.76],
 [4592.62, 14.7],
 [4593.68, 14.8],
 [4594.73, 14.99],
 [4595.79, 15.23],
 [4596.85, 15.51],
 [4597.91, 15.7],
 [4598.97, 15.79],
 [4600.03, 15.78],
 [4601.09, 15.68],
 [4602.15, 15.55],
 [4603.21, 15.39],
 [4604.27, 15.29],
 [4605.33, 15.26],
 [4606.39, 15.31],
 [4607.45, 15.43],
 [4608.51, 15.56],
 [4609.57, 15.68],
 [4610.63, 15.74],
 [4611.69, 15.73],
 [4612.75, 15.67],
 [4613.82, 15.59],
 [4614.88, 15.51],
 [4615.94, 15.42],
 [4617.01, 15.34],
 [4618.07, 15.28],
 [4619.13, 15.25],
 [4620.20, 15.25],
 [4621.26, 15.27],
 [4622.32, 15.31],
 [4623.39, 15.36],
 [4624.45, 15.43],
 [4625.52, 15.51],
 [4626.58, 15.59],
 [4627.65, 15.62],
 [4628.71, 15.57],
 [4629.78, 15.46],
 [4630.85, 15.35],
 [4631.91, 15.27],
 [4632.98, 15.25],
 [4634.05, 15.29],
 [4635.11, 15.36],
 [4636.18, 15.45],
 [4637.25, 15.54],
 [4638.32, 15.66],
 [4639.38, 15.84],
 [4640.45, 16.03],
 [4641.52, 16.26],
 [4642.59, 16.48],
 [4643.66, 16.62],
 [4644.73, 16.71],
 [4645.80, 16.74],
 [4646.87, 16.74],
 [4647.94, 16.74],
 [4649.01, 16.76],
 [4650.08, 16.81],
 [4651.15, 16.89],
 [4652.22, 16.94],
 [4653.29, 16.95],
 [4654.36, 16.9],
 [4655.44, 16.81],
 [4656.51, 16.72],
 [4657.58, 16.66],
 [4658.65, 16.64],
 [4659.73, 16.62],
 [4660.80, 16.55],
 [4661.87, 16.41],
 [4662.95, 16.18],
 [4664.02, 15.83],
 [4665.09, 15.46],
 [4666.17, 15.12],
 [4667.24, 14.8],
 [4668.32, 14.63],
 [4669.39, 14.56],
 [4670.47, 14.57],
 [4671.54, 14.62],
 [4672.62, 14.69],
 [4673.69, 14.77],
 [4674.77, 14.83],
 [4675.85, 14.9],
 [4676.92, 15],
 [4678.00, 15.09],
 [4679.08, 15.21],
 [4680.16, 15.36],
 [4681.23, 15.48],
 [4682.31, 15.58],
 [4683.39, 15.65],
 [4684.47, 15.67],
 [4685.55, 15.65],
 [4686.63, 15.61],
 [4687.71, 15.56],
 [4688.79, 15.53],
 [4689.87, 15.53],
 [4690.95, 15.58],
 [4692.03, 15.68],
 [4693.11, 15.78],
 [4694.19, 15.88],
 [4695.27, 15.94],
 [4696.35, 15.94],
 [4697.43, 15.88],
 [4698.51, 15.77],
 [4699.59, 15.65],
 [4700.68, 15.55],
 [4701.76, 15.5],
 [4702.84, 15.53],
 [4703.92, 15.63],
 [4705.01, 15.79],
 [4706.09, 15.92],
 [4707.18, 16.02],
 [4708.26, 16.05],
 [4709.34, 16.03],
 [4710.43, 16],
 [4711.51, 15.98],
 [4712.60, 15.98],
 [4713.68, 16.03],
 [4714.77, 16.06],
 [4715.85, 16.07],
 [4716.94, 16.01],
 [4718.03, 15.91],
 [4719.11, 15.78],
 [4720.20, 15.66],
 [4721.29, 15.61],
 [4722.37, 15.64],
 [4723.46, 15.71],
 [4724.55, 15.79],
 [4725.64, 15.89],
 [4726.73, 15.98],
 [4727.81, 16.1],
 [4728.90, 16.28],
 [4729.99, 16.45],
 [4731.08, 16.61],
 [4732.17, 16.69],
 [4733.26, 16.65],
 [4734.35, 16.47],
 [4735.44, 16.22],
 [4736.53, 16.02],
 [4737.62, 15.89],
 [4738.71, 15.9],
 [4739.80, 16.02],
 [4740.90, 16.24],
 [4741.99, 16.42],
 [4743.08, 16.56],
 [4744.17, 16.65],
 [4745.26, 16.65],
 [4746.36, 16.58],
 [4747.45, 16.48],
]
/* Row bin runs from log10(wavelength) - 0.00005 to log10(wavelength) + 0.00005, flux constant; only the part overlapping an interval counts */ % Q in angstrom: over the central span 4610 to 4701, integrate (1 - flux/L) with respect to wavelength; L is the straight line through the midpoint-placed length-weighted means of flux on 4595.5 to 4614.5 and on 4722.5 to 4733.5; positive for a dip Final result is 0.5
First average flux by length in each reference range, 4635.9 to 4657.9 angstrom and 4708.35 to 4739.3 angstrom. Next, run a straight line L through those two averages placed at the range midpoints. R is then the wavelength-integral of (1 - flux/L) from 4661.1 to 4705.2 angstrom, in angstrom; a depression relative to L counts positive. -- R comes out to 2.3 angstrom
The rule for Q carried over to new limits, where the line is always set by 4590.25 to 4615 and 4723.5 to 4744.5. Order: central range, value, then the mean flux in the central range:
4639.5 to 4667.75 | -1.3 angstrom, 16.4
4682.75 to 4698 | 0.2 angstrom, 15.7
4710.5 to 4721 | 0.1 angstrom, 15.9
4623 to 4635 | 0.1 angstrom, 15.4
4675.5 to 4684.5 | 0.3 angstrom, 15.3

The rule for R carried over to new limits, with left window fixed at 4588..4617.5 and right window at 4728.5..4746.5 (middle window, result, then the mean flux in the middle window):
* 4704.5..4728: 0.4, 15.9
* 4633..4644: -0.1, 15.8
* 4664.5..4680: 1.0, 14.9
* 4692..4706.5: 0.3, 15.8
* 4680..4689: 0.2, 15.6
